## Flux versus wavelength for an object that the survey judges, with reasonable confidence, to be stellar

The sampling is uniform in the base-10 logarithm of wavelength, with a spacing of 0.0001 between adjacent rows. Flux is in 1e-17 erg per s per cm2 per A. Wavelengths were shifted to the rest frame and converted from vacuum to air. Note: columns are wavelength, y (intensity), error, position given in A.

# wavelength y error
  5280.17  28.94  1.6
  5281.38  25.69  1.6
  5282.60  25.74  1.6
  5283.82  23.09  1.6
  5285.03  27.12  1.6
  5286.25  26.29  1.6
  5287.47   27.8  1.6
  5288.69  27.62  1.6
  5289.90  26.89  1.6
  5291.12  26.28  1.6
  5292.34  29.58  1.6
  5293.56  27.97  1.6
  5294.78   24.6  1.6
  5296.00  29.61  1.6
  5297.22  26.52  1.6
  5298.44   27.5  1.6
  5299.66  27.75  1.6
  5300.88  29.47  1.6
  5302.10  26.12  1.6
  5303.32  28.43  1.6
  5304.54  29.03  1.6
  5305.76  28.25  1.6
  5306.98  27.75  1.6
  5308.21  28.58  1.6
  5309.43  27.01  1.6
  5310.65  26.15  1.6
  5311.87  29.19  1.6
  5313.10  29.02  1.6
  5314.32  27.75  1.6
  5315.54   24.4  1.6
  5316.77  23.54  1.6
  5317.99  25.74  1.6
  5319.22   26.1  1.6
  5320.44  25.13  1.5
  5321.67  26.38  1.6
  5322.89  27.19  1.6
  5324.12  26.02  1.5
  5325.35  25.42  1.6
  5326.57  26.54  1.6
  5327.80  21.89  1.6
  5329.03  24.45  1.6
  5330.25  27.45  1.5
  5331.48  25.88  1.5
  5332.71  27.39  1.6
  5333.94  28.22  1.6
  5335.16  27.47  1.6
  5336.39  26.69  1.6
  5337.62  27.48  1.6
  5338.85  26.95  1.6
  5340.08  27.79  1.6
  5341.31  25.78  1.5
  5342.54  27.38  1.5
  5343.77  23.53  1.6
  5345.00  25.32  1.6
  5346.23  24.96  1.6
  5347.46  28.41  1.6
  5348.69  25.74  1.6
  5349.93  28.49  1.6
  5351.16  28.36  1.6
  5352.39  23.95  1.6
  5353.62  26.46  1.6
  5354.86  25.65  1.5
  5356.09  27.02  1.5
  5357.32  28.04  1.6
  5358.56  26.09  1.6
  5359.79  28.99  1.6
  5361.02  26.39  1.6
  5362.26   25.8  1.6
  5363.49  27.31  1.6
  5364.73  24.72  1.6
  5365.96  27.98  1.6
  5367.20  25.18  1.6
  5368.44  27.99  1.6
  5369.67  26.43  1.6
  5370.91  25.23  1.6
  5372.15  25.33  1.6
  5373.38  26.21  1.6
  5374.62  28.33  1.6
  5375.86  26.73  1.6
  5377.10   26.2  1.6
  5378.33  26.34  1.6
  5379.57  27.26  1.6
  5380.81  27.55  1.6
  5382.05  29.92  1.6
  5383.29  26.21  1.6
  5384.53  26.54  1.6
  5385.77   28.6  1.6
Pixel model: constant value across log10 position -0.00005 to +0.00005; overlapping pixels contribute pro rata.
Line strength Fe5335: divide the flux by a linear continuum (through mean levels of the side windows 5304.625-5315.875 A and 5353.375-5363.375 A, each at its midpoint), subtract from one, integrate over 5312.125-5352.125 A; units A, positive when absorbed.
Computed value 1.4 A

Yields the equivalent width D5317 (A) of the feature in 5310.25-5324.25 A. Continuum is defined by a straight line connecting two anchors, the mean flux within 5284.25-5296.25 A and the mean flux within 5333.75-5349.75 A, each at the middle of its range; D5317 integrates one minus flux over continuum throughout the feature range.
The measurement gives 0.3 A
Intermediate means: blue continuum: 27.2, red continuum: 26.6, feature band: 26.4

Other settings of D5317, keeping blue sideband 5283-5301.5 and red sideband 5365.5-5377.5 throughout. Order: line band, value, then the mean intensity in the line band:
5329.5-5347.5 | 0.11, 26.7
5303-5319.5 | -0.11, 27.2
